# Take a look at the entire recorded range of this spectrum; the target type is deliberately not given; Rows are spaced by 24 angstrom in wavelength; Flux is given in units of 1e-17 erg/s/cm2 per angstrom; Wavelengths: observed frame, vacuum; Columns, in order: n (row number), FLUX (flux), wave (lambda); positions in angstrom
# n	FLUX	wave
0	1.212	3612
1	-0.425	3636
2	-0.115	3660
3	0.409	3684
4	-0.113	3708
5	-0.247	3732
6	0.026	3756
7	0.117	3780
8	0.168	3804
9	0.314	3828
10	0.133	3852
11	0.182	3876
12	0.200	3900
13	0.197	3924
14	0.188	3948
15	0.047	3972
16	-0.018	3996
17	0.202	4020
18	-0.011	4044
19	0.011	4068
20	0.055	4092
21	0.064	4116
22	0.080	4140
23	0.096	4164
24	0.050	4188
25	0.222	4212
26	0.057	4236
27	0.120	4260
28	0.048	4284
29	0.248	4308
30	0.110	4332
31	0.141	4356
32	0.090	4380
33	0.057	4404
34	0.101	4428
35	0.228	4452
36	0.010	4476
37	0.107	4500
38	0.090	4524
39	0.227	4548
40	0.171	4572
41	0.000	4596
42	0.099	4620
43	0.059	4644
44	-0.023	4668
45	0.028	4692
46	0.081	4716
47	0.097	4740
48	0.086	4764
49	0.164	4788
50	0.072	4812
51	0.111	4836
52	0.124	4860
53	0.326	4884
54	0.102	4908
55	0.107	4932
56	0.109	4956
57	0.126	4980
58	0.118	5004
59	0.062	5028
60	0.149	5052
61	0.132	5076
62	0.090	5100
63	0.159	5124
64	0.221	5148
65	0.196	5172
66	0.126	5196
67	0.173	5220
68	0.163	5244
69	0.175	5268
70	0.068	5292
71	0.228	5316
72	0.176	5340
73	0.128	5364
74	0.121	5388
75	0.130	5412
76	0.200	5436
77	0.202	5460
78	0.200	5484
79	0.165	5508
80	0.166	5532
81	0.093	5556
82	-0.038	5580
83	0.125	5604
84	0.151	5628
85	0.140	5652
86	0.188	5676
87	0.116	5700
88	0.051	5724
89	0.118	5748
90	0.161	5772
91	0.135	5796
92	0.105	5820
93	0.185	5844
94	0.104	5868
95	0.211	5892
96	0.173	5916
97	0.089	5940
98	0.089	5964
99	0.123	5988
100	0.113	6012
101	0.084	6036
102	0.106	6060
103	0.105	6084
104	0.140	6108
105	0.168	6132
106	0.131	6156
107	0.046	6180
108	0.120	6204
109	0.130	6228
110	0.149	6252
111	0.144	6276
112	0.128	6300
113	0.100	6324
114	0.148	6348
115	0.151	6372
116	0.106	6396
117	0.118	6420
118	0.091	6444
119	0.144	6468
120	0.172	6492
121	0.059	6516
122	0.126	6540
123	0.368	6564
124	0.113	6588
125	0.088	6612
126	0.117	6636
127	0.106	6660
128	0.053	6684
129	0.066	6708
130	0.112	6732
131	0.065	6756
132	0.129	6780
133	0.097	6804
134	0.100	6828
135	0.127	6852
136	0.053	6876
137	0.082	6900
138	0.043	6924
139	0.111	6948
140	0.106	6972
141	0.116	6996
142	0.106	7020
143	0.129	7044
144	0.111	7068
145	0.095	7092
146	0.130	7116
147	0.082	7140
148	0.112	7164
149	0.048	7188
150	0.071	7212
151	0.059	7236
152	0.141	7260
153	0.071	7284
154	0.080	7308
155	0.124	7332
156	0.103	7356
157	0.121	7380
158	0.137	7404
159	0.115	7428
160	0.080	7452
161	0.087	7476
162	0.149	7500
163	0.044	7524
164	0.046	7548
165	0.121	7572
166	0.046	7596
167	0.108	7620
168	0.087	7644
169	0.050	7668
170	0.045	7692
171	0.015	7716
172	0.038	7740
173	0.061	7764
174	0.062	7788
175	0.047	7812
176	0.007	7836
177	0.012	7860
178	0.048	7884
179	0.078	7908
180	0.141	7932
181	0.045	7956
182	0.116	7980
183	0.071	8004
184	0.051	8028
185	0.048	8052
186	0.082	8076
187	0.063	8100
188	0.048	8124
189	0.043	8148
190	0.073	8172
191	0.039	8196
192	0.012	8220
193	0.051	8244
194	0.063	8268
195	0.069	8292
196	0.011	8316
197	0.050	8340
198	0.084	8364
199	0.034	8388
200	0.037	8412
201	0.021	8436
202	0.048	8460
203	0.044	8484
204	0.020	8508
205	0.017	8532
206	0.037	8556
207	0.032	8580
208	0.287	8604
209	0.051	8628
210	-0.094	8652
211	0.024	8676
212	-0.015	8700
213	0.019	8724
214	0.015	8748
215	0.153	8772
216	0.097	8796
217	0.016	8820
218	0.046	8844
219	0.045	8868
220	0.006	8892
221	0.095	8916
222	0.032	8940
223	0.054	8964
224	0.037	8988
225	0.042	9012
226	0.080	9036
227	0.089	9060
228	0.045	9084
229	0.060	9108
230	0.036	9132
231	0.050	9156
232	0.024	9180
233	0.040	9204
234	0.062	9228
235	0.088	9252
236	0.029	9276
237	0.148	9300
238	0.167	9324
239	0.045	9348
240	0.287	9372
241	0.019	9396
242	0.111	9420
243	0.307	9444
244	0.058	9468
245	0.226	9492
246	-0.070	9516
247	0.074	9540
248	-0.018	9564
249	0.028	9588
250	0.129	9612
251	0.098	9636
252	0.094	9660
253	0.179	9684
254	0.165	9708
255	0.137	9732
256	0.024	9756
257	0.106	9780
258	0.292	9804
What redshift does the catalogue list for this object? 0.309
